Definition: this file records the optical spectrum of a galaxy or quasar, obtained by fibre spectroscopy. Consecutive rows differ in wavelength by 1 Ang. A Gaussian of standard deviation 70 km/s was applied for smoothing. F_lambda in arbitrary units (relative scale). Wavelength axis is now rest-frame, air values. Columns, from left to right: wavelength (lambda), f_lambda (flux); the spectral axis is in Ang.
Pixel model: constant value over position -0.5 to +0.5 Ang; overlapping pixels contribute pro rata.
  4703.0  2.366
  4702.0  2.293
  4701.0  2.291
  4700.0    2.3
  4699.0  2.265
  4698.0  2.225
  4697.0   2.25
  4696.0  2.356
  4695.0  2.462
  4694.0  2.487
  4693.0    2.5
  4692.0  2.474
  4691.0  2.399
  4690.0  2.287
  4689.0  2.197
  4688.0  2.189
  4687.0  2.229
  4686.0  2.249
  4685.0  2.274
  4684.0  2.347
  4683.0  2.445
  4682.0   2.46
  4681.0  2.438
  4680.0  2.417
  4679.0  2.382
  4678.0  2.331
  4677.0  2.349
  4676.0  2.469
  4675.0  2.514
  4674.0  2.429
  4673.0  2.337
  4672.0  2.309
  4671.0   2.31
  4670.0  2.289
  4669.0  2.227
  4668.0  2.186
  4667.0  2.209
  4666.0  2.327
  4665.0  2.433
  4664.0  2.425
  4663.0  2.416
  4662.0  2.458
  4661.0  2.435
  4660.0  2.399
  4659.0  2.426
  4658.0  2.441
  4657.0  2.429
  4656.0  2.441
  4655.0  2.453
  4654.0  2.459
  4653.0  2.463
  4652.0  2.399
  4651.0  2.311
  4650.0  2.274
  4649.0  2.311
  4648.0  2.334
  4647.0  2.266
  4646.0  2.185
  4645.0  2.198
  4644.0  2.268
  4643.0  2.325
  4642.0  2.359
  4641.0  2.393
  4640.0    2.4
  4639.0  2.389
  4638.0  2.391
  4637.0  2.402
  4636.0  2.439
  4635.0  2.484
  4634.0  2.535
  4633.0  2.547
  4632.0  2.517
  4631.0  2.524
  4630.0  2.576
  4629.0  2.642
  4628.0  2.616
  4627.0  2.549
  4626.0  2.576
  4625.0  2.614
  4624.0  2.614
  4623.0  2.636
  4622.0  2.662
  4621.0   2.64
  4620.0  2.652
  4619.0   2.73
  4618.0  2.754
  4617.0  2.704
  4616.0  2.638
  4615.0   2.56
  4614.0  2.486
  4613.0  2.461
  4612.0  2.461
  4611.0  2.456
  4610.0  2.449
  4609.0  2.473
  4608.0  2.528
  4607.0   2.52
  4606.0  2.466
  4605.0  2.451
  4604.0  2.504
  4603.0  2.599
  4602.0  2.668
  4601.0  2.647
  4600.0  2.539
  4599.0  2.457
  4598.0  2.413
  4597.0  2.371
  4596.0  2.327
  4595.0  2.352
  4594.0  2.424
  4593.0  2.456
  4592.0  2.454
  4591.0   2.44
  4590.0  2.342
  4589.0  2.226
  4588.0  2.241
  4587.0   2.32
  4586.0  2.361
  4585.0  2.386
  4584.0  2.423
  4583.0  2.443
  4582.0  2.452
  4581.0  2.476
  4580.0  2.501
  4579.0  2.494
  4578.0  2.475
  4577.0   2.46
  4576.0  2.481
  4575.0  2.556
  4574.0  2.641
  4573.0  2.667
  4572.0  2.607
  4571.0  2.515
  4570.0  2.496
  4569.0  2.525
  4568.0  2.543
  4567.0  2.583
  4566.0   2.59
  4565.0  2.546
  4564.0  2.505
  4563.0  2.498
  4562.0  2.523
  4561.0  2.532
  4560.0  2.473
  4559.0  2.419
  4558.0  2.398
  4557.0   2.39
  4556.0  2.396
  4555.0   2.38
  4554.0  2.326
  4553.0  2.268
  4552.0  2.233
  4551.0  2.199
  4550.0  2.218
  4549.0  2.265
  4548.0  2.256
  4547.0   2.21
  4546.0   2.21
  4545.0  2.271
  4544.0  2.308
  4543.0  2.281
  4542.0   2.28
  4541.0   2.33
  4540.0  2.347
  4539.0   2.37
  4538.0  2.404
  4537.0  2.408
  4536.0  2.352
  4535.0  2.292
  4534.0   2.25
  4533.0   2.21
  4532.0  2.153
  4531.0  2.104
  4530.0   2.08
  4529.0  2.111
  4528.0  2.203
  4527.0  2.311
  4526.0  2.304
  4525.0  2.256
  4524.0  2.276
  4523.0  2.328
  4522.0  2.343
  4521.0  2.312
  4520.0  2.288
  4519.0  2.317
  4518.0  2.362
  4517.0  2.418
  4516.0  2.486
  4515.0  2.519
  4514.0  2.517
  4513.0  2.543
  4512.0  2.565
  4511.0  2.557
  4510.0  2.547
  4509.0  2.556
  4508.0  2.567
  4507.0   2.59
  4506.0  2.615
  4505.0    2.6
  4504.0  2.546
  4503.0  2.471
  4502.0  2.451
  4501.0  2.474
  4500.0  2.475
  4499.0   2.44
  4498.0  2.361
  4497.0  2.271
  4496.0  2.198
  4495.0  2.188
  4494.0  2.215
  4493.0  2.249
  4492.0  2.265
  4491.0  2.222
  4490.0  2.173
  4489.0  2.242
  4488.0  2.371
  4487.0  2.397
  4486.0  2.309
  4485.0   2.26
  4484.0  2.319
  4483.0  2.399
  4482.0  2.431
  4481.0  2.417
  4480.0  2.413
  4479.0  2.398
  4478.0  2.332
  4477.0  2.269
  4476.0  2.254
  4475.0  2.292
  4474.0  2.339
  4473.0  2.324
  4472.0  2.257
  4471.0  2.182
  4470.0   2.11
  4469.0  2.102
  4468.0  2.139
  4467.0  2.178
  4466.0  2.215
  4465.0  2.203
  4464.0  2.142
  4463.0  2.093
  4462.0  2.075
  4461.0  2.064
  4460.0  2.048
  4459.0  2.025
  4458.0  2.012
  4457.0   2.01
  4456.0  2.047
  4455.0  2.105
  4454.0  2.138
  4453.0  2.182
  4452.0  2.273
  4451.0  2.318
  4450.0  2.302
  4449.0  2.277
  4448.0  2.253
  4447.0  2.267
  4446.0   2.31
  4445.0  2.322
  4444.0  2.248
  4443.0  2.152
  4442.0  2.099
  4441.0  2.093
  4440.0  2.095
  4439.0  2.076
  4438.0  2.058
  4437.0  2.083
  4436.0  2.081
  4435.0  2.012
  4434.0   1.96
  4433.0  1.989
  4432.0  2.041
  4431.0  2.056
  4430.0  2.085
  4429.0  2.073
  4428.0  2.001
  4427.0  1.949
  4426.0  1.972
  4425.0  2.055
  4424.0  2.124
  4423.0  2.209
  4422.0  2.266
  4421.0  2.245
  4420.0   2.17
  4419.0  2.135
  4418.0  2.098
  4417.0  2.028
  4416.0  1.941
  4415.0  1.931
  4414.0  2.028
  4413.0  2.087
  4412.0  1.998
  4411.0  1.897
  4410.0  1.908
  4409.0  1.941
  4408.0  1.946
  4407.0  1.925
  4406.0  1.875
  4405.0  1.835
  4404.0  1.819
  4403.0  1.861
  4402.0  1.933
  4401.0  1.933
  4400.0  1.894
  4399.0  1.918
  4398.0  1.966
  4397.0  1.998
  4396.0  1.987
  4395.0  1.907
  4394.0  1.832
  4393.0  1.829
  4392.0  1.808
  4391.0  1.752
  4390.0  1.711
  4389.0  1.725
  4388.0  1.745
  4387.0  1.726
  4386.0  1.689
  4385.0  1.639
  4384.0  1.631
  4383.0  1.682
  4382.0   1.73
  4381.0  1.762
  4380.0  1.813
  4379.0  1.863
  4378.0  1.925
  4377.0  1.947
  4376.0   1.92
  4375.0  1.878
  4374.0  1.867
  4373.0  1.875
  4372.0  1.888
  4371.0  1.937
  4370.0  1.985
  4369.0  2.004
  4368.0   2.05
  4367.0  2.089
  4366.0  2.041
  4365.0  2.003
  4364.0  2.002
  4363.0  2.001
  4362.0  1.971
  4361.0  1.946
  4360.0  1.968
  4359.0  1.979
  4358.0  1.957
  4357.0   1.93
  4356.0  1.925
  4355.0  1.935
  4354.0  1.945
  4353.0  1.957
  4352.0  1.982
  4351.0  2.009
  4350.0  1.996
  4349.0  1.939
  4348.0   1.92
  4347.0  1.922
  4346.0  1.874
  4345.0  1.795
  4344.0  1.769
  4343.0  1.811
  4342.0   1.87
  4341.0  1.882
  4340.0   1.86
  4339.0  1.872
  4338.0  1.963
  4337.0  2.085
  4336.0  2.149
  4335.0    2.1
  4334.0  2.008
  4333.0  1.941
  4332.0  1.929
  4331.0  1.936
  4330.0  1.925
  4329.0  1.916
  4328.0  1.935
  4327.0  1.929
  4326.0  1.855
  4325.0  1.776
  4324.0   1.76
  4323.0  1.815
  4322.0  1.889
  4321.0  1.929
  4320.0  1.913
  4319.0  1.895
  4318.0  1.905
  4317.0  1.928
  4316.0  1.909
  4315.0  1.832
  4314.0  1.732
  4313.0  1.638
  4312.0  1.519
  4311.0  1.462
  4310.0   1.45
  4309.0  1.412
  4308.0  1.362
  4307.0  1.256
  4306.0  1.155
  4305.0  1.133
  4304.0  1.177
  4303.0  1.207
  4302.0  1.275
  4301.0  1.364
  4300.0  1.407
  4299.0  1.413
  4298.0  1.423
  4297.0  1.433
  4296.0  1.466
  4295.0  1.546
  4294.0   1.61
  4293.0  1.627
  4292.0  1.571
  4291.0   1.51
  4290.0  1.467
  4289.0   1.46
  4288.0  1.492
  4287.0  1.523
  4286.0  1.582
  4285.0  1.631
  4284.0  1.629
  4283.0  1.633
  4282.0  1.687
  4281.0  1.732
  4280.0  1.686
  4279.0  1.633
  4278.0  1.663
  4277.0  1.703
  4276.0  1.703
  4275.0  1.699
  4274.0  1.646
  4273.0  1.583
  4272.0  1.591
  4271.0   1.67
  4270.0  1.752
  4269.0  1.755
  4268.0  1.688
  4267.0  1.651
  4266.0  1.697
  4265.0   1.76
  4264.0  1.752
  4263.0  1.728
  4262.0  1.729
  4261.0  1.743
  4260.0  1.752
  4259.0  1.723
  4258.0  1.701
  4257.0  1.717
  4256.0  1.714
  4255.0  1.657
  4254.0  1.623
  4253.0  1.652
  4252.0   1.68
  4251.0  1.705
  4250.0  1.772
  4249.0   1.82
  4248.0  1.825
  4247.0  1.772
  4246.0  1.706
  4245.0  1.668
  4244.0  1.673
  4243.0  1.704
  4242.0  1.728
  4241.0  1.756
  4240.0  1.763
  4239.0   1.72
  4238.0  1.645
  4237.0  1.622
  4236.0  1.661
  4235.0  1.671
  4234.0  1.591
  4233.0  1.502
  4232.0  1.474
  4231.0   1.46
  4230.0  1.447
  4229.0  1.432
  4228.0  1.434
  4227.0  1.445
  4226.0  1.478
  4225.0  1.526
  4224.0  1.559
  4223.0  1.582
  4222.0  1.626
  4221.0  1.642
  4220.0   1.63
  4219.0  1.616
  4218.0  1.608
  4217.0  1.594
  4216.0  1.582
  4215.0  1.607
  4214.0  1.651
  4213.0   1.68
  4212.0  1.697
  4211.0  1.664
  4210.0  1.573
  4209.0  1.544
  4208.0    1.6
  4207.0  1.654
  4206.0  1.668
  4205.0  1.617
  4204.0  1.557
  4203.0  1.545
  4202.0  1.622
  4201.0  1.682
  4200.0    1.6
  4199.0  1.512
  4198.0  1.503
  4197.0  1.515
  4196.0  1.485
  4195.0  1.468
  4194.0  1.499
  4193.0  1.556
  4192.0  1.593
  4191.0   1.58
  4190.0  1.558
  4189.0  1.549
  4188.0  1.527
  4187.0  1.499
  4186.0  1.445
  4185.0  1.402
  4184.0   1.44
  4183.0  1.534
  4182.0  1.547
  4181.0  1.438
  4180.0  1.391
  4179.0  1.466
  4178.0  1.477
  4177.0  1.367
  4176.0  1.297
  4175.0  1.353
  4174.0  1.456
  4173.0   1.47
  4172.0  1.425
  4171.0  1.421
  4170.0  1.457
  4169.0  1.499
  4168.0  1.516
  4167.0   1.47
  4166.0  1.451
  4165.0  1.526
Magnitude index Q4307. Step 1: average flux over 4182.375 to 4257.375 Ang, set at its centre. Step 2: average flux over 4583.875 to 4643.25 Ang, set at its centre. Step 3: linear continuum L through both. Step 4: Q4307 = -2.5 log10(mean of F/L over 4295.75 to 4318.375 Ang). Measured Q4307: 0.220 mag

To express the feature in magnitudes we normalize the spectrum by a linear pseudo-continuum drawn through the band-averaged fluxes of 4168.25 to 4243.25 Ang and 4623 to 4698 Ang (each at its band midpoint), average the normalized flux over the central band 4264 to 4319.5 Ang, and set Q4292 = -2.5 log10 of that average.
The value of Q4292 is 0.09 mag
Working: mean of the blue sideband 1.55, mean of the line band 1.57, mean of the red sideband 2.4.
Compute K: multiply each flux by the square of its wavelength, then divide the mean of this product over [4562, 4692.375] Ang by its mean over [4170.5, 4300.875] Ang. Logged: 1.8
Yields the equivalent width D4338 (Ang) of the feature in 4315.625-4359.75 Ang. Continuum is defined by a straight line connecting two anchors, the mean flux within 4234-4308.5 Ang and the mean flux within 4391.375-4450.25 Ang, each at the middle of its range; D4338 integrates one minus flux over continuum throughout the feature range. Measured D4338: -3.0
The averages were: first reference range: 1.61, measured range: 1.92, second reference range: 2.04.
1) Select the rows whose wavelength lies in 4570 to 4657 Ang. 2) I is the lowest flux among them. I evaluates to 2.185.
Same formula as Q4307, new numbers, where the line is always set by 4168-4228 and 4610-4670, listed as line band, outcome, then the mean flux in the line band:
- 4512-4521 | -0.11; 2.43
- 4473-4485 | -0.11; 2.35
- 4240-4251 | -0.07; 1.74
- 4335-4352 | -0.05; 1.93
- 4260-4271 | -0.03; 1.72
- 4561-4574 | -0.11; 2.55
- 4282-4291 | 0.11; 1.56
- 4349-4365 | -0.06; 1.97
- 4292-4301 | 0.17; 1.49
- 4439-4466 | -0.05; 2.16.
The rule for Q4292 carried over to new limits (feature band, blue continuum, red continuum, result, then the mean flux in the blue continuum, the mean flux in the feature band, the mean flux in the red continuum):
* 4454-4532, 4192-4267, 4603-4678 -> -0.07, 1.63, 2.3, 2.45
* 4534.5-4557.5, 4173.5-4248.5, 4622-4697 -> -0.06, 1.57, 2.3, 2.4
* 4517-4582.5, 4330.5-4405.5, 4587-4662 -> -0.03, 1.9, 2.37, 2.47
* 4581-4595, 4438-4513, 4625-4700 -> -0.02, 2.28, 2.38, 2.39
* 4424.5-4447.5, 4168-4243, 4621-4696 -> -0.06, 1.55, 2.09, 2.41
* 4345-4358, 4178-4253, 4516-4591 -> -0.02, 1.59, 1.94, 2.37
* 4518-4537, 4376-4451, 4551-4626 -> 0.03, 1.98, 2.26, 2.49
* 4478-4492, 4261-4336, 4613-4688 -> -0.13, 1.65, 2.33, 2.43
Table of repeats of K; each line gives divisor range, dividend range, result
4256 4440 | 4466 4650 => 1.45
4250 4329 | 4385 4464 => 1.32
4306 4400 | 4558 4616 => 1.48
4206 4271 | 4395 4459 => 1.36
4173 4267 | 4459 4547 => 1.65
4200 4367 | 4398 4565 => 1.44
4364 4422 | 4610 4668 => 1.44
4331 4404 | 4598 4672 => 1.46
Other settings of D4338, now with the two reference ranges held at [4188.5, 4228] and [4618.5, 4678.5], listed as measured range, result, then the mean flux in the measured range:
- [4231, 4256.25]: -0.5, 1.68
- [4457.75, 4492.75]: -2.4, 2.24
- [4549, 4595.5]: -3.2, 2.44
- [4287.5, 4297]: 1.2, 1.52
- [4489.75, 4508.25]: -2.1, 2.39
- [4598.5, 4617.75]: -1.5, 2.53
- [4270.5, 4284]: 0.4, 1.66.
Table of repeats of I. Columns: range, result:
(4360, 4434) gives 1.631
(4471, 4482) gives 2.182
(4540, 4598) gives 2.199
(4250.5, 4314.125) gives 1.133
